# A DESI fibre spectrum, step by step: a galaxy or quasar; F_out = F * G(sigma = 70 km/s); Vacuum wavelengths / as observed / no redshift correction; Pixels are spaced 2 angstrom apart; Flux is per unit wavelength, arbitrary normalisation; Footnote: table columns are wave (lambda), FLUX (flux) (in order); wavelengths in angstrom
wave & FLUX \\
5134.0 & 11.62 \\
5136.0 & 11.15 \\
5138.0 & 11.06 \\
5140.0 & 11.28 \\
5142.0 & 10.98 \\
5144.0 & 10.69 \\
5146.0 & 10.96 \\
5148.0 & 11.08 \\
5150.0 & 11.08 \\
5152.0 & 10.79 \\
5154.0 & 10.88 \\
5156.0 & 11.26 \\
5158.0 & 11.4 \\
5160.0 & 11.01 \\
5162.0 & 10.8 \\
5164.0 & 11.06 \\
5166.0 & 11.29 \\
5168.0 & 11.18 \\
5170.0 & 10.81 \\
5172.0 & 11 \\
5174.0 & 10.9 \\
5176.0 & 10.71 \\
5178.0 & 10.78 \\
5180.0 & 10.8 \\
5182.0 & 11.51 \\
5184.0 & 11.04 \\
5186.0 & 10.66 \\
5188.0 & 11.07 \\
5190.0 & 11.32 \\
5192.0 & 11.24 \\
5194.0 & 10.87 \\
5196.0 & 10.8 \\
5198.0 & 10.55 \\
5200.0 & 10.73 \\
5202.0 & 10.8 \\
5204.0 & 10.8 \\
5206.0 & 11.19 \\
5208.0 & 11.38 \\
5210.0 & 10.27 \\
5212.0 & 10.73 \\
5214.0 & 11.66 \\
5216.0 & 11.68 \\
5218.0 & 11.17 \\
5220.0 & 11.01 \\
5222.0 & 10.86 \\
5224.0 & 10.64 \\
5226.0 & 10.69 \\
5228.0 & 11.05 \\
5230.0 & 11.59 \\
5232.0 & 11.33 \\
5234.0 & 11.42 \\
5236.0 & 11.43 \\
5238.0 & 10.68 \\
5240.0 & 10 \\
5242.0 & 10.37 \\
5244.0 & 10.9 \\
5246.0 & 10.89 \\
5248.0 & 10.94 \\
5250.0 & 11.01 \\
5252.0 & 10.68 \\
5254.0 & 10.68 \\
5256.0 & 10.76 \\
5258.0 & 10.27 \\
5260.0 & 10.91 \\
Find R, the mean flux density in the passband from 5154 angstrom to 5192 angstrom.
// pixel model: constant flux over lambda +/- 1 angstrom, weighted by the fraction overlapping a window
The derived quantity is 11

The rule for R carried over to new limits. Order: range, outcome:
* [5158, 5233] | 11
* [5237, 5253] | 10.7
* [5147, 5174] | 11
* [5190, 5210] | 10.9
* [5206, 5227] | 11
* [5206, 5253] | 11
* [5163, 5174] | 11.1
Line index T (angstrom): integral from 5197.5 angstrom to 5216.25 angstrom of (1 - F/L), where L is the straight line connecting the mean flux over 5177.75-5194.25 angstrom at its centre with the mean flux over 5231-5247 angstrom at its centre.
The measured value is 0.0 angstrom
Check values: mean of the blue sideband 11.1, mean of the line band 11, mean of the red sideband 10.9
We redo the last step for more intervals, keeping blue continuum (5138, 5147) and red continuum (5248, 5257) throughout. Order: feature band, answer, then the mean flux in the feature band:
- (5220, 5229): 0.0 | 10.8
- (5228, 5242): -0.2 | 11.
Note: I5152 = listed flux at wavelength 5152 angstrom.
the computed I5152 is 10.79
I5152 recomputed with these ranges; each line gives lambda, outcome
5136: 11.15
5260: 10.91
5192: 11.24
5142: 10.98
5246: 10.89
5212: 10.73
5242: 10.37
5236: 11.43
